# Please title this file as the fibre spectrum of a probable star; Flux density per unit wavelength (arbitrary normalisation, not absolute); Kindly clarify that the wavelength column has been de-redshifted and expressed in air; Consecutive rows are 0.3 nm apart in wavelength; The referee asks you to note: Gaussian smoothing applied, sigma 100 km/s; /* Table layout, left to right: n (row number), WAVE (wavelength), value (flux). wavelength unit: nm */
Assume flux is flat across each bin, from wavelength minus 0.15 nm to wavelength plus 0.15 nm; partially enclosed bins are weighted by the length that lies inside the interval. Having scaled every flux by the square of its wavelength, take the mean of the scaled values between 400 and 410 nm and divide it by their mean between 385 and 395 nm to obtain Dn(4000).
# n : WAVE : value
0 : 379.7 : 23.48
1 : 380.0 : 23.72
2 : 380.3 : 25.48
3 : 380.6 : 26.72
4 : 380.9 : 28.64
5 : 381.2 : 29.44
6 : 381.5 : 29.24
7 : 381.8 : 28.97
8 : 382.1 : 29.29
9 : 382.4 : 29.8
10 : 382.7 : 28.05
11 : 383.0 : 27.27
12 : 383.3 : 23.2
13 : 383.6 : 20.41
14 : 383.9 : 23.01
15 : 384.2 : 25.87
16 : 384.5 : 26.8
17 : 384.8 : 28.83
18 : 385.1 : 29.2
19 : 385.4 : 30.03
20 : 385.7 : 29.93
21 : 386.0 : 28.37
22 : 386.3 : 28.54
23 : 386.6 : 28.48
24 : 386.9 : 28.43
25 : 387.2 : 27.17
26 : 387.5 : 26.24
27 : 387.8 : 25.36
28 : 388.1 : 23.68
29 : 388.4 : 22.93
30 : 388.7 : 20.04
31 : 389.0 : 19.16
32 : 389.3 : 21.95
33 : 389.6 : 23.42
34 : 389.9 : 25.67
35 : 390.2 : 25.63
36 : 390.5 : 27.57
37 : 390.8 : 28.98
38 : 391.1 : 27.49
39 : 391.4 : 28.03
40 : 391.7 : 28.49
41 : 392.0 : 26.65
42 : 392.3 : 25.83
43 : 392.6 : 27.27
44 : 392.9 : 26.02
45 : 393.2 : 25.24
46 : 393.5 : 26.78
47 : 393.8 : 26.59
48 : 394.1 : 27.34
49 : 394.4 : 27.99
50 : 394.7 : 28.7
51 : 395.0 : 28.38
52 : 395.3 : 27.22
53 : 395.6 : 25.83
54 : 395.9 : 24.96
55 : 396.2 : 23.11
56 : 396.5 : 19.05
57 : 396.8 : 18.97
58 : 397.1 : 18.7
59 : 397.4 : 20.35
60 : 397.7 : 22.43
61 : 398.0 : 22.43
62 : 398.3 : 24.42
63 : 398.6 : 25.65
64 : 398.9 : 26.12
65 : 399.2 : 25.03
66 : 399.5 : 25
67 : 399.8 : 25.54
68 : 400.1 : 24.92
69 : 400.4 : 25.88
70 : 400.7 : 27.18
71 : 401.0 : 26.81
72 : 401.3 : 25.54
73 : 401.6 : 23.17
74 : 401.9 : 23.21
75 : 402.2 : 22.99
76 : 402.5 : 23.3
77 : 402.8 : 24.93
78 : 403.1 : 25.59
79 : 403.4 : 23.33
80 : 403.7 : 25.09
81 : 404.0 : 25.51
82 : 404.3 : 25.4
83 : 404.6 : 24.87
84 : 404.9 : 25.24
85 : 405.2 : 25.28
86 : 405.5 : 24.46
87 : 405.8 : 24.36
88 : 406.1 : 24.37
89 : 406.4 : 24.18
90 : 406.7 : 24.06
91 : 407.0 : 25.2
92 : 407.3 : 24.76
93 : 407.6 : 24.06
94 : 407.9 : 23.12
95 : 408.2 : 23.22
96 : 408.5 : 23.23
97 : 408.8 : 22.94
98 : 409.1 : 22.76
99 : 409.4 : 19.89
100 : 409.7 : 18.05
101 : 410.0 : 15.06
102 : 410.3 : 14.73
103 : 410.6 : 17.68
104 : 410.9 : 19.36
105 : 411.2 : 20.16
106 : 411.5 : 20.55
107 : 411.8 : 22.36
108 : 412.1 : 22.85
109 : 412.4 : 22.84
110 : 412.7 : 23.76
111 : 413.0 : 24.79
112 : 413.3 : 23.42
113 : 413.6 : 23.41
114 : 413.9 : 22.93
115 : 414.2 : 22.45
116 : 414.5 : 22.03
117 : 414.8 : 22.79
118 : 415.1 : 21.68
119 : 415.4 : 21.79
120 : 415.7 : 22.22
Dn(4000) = 0.98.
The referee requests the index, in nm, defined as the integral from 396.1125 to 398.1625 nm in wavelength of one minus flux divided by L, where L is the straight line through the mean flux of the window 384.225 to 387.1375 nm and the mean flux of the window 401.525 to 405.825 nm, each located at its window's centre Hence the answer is 0.417 nm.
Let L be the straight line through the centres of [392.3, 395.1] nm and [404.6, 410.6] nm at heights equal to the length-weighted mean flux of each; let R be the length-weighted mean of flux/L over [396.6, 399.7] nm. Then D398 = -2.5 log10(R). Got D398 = 0.120 mag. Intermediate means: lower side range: 27.1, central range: 22.9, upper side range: 22.5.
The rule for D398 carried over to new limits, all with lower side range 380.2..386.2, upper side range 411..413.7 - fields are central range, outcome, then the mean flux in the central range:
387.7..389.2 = 0.20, 22.1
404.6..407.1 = -0.04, 24.6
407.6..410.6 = 0.14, 20.4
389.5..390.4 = 0.05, 25.1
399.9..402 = -0.03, 25.3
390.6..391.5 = -0.08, 28.1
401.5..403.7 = 0.02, 23.9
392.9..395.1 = -0.06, 27.2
